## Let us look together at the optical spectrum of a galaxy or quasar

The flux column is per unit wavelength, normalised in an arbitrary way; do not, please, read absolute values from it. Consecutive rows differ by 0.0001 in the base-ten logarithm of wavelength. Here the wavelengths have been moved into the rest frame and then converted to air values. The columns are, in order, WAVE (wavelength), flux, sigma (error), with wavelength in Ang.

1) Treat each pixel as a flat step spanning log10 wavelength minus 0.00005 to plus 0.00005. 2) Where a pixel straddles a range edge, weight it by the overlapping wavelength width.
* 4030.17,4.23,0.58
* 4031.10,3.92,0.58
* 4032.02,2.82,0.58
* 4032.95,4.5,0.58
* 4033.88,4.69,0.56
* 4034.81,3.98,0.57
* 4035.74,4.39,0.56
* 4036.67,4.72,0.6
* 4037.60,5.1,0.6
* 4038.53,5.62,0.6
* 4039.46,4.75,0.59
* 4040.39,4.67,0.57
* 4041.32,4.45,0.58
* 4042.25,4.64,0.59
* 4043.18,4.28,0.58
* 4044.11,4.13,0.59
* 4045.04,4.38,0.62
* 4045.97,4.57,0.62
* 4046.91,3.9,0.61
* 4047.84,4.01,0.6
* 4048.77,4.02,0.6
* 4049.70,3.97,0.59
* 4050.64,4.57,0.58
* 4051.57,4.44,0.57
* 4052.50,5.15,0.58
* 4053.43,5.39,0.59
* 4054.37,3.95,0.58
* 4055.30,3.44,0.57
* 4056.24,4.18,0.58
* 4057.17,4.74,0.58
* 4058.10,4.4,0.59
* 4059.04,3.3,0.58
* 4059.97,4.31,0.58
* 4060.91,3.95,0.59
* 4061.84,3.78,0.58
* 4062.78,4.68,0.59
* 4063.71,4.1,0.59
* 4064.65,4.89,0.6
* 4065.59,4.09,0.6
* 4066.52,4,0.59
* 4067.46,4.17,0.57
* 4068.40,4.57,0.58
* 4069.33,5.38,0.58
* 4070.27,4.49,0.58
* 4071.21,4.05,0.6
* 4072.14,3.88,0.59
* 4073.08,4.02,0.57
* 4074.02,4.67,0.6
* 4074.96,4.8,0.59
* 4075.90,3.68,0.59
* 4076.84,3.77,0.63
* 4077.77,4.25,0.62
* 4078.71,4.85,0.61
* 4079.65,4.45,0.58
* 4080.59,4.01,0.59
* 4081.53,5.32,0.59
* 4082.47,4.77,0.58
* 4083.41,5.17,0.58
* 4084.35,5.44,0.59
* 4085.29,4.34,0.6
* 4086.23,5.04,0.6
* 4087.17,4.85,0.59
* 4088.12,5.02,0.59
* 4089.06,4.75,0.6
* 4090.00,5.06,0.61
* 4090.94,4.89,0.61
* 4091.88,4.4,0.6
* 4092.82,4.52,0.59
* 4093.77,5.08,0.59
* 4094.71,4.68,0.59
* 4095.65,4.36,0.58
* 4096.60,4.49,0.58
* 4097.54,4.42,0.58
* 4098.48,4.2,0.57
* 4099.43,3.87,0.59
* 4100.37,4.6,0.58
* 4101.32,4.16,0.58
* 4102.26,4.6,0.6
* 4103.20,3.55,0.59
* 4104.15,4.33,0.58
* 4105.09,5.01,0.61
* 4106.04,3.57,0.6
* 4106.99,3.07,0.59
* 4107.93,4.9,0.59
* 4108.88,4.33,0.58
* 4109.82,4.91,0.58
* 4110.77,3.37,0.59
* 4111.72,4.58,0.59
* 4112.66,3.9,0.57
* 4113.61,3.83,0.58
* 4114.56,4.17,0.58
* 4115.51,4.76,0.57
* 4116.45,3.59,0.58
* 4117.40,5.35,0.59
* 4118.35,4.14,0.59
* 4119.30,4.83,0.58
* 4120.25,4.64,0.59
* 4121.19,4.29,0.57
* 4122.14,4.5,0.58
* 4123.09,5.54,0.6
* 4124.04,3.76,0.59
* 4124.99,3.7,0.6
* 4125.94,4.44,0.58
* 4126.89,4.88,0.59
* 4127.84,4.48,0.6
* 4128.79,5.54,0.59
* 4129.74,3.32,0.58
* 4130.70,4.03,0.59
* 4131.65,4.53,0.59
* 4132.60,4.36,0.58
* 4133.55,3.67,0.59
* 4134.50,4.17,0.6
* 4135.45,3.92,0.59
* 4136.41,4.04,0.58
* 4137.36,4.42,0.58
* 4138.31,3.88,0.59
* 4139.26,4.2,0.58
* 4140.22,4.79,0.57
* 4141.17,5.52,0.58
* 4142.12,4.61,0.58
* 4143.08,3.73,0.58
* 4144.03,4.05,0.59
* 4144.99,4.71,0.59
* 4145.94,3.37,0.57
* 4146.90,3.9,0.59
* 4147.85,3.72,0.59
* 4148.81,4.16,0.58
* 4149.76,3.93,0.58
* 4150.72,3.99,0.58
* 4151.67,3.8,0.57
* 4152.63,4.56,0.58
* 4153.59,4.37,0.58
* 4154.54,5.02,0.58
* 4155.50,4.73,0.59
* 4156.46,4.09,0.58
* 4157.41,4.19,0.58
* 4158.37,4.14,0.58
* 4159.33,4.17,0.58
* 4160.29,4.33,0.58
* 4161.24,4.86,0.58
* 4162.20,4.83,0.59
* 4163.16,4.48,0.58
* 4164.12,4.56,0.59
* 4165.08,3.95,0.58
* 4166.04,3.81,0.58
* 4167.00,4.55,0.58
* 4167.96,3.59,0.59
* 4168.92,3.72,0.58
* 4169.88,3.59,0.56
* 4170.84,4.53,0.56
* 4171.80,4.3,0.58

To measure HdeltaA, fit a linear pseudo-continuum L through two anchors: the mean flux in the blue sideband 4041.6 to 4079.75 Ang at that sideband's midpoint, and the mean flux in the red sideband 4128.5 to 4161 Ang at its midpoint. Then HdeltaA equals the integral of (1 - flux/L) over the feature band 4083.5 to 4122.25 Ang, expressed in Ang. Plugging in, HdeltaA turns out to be -1.7 Ang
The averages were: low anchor 4.3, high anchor 4.23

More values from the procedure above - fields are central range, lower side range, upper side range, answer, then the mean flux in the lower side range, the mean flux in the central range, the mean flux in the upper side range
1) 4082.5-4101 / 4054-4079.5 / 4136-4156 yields -1.9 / 4.24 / 4.69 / 4.26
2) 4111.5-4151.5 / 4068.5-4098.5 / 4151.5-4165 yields 1.9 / 4.6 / 4.28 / 4.44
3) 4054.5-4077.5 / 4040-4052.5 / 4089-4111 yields 0.7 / 4.34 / 4.22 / 4.38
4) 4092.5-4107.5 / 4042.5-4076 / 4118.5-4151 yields 0.0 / 4.3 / 4.28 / 4.28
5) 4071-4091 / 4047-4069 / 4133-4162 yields -1.6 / 4.27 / 4.6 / 4.24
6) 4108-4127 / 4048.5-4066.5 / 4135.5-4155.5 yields -0.6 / 4.28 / 4.38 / 4.24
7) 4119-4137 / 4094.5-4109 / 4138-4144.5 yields 0.0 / 4.25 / 4.35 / 4.41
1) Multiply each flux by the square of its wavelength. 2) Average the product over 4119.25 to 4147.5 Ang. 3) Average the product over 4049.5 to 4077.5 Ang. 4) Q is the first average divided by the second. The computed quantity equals 1.04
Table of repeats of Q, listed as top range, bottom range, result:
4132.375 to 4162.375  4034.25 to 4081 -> 1.02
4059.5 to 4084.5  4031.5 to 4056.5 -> 1.02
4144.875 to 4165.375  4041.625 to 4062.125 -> 1.05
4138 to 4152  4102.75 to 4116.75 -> 1.03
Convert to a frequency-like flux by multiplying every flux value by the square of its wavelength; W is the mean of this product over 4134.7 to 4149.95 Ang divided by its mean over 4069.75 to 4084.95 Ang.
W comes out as 0.97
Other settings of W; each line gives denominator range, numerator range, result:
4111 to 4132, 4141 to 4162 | 0.99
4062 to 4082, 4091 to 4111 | 1.00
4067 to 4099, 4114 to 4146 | 0.97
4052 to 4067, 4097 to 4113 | 1.01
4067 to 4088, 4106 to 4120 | 0.95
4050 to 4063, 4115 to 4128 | 1.08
